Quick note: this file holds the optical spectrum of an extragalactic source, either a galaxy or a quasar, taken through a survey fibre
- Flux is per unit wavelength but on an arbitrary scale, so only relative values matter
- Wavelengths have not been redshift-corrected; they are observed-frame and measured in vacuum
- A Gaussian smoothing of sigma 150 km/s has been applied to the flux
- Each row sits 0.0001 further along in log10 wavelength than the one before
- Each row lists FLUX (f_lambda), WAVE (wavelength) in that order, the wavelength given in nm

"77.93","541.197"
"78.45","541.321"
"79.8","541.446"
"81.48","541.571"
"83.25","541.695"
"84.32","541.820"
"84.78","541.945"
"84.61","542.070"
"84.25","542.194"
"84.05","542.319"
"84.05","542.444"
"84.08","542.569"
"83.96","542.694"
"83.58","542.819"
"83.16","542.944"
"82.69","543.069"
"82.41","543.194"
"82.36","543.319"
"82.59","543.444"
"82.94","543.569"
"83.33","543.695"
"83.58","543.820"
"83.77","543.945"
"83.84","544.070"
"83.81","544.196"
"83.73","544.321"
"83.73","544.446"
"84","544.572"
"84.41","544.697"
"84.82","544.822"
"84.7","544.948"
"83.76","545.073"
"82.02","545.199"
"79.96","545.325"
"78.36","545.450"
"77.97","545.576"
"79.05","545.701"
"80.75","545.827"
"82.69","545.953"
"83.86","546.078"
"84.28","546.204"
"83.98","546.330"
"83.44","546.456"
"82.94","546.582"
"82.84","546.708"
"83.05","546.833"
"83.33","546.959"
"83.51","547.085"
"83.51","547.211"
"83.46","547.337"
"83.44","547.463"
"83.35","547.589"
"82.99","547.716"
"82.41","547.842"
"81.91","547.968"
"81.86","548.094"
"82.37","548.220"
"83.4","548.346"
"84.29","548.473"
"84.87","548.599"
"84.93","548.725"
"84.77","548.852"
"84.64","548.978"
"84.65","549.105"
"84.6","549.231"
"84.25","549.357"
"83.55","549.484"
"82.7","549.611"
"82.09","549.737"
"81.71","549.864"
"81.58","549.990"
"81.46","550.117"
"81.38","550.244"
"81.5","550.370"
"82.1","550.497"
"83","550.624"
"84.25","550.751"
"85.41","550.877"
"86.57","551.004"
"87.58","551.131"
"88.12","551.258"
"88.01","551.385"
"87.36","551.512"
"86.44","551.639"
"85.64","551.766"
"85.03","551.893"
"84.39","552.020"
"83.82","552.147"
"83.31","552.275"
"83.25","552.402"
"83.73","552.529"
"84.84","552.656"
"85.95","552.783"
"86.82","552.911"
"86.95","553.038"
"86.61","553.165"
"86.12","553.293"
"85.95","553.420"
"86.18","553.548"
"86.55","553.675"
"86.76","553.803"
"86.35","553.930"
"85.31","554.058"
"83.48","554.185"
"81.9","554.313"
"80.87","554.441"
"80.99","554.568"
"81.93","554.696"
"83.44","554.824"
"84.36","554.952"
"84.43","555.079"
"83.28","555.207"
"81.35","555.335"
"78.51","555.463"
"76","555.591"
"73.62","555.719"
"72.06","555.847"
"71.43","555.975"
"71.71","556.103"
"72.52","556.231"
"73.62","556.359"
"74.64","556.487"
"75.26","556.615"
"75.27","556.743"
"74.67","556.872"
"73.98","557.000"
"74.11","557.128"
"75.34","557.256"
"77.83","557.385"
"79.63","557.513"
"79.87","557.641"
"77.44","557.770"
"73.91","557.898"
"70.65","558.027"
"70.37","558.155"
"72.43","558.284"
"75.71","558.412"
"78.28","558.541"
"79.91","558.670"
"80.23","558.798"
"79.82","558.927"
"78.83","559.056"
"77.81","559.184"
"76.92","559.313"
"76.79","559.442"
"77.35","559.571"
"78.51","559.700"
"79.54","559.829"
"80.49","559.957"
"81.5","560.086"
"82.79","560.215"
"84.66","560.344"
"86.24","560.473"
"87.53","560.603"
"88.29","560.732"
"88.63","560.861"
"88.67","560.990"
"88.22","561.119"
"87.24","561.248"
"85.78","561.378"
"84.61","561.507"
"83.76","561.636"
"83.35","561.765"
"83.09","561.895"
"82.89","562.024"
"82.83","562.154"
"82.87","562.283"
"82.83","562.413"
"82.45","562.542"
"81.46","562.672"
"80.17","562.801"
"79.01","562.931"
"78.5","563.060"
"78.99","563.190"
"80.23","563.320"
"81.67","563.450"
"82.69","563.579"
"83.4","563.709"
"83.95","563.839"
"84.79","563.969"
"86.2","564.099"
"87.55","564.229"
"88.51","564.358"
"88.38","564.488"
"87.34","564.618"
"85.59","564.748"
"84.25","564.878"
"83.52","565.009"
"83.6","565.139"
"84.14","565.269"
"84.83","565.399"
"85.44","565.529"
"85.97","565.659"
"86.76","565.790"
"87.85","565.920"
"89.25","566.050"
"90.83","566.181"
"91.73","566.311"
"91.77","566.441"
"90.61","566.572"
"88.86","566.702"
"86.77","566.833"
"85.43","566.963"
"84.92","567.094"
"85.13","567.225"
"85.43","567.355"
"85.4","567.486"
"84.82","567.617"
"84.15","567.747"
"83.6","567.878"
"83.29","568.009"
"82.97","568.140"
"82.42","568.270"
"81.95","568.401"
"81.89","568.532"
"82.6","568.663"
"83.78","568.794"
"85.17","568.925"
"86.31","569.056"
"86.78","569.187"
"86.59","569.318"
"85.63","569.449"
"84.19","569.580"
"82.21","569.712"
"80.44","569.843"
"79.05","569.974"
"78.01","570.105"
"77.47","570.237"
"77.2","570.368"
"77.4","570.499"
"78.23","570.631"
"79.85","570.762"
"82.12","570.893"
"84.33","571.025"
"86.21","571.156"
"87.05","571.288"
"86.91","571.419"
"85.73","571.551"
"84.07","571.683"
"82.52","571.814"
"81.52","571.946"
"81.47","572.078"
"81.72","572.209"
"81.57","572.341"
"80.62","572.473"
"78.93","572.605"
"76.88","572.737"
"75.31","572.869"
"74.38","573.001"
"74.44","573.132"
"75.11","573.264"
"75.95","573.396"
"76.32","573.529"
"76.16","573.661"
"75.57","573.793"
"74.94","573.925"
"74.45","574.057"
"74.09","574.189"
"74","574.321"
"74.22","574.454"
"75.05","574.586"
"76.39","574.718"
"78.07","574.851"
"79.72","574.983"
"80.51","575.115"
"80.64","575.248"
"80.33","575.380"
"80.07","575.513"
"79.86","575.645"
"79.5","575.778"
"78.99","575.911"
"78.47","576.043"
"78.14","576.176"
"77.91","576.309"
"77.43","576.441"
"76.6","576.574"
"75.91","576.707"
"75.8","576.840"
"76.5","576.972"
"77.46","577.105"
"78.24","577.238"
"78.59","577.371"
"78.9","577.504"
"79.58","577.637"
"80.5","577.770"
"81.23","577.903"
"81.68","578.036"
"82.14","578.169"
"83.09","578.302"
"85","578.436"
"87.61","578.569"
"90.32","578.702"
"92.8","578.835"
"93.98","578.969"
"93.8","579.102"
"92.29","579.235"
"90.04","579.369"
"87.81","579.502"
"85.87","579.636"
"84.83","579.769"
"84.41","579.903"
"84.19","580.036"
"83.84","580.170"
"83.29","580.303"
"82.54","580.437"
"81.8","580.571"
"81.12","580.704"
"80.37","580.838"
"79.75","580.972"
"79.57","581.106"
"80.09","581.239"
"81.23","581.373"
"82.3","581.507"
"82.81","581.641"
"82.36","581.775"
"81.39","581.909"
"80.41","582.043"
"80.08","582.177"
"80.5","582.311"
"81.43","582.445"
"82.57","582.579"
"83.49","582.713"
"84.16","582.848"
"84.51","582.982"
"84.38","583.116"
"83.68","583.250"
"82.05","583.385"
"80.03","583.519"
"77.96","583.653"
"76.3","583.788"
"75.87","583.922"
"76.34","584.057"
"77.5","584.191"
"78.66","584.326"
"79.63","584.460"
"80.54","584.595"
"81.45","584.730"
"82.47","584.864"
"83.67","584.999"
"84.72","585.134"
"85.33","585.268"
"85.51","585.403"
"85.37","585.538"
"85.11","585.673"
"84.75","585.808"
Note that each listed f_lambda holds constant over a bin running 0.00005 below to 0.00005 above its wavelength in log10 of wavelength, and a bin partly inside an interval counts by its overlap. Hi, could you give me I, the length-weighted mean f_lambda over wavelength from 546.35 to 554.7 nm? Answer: 84.1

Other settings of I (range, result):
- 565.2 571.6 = 84.5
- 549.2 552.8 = 84.3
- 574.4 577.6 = 78.1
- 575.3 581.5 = 82.3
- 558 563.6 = 81.3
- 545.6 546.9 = 82.6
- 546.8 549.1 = 83.5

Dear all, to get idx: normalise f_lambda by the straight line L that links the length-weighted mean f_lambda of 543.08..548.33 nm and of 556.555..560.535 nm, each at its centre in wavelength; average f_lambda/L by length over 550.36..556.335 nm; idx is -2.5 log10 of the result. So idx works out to -0.04 mag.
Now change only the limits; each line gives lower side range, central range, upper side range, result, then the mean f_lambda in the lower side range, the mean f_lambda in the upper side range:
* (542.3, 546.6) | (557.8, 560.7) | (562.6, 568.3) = 0.08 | 82.9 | 85.1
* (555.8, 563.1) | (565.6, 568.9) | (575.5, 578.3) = -0.09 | 79.4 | 78.8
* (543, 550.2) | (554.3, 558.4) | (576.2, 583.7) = 0.08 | 83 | 82.5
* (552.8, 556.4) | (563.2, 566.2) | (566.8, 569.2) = -0.02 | 81.5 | 84.3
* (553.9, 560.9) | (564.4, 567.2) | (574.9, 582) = -0.09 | 78.7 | 82.1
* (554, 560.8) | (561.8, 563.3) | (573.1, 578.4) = -0.04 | 78.4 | 77.9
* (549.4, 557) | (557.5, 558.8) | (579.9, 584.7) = 0.08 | 82.2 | 81.1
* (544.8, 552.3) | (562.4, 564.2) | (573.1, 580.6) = 0.00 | 83.5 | 80.7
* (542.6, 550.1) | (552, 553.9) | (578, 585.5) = -0.03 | 83.1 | 83.1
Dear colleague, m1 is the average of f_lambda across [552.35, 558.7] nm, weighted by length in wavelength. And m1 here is 79.5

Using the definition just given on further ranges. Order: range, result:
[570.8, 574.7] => 79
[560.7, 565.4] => 84.1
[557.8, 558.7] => 74.4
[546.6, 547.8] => 83.2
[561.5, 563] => 82.4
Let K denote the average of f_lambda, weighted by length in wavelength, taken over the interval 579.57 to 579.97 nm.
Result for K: 85.1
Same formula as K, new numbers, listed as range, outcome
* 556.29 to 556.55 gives 74.2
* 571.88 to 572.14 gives 81.4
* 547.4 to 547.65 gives 83.4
